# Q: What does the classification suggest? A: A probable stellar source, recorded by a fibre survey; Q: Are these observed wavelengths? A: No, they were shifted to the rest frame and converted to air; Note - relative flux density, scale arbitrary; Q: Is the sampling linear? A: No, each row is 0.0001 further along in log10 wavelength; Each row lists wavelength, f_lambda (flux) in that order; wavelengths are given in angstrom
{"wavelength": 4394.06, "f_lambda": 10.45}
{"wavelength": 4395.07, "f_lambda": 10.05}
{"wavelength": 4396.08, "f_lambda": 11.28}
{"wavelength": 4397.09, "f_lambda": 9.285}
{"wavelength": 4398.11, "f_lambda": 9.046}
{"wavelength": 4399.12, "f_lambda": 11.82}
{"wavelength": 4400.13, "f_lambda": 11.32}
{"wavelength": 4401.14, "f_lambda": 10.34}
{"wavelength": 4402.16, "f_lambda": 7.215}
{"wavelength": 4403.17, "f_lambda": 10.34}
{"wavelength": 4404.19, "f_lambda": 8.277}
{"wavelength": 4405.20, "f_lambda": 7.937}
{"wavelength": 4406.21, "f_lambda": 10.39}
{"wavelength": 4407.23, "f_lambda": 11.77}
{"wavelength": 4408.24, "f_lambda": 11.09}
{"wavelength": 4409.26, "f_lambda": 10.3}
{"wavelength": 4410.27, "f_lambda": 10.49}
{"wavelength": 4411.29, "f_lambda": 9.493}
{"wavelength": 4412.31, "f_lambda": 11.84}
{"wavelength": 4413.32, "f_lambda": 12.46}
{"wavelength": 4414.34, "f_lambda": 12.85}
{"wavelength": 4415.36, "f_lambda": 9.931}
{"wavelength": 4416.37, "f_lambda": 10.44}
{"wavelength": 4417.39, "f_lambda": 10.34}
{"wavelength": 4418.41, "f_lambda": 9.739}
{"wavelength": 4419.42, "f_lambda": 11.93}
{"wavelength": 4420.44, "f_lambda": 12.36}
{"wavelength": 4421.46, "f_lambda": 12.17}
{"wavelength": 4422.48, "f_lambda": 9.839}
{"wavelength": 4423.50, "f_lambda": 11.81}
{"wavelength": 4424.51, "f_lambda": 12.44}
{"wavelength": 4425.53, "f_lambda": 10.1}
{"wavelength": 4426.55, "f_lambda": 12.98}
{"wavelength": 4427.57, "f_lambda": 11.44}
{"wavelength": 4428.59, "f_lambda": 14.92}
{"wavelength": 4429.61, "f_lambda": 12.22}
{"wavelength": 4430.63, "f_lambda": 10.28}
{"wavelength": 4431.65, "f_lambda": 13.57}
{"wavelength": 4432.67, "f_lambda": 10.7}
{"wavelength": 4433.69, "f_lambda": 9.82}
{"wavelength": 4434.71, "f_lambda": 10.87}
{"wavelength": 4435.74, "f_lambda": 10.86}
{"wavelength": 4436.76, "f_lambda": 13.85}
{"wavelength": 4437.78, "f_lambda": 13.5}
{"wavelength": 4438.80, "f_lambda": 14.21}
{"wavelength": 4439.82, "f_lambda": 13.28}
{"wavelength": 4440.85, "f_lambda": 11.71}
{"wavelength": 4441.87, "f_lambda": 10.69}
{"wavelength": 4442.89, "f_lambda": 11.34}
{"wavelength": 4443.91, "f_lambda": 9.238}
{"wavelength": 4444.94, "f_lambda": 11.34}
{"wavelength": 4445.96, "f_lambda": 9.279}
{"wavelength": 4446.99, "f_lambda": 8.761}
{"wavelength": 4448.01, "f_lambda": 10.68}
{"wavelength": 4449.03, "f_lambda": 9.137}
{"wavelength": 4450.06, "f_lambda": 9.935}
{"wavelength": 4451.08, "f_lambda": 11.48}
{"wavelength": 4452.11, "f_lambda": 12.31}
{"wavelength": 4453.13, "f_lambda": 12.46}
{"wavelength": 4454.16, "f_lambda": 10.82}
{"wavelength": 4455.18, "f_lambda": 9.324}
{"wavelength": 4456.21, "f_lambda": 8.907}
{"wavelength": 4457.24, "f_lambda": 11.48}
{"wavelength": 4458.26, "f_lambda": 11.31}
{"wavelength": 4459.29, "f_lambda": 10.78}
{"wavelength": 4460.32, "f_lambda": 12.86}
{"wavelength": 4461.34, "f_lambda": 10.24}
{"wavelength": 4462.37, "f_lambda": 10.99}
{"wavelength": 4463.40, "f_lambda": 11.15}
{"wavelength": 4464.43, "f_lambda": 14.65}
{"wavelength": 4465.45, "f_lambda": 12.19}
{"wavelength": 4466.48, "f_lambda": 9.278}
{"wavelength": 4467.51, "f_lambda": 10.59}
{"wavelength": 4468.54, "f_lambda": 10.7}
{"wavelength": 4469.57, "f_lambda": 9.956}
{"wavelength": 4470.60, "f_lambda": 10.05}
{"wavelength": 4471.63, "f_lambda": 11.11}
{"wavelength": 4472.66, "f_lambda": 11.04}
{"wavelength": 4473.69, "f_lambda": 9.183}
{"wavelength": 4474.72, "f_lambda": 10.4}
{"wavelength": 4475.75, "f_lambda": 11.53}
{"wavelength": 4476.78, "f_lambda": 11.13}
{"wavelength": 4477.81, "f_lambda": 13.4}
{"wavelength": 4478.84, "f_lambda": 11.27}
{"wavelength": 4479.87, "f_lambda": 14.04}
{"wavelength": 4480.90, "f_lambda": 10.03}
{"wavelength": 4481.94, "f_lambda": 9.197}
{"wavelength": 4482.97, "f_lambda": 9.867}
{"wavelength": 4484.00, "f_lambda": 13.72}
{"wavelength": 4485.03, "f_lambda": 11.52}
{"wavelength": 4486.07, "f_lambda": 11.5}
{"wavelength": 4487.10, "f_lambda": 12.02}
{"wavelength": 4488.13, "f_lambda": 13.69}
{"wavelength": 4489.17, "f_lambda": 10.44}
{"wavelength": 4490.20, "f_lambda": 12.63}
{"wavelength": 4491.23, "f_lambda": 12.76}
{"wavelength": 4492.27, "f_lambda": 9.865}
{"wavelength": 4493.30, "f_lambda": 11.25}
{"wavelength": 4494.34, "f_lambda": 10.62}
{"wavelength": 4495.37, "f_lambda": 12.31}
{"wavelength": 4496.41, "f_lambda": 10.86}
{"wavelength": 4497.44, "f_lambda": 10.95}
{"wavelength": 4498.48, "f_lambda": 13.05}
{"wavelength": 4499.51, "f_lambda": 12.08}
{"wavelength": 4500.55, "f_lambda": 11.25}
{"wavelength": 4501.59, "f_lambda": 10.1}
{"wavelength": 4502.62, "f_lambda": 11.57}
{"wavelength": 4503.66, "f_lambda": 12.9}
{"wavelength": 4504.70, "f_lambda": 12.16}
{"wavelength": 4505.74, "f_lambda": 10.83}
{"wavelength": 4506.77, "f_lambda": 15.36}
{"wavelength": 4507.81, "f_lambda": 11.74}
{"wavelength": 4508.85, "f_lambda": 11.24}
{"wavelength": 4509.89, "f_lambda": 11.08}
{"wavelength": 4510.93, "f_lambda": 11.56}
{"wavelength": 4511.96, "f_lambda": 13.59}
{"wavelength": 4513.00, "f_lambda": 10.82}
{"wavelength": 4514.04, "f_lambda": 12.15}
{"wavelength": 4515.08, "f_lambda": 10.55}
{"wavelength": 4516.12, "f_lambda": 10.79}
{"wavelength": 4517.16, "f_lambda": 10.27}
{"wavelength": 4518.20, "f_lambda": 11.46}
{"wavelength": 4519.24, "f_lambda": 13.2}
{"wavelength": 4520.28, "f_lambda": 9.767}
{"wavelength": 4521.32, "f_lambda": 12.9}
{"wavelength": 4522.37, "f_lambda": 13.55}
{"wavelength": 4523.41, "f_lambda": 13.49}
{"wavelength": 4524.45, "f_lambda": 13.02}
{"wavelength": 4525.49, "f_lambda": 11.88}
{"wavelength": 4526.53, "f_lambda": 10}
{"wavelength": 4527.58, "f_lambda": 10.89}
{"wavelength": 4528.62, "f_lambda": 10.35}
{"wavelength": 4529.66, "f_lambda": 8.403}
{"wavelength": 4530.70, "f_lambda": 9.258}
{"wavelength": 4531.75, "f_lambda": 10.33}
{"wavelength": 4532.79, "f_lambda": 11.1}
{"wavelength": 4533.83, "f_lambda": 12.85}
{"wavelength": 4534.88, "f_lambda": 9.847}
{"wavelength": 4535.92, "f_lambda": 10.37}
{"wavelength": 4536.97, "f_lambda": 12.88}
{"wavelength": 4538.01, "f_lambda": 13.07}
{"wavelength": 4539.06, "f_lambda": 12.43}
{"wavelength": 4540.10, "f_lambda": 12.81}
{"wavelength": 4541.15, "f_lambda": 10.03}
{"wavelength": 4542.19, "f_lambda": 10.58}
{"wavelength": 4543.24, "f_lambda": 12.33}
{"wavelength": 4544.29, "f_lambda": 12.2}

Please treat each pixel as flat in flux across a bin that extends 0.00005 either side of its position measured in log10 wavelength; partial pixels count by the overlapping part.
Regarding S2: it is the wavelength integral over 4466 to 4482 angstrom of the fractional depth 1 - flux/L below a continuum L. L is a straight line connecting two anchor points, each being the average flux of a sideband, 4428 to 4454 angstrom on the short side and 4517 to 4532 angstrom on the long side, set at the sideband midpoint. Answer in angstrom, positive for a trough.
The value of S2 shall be 0.7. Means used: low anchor 11.4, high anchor 11.3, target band 10.9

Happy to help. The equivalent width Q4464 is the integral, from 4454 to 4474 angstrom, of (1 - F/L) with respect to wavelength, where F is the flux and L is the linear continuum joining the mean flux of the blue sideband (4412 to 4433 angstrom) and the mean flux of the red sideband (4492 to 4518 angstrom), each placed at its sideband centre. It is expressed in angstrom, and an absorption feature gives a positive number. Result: 1.3 angstrom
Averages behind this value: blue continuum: 11.6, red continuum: 11.6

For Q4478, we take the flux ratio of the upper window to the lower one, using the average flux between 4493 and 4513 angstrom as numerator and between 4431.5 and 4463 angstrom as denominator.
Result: 1.06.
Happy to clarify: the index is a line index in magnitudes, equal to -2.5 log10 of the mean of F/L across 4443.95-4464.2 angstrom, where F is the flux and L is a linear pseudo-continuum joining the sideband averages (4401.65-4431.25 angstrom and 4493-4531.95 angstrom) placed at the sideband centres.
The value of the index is 0.05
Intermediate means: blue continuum 11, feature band 10.7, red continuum 11.5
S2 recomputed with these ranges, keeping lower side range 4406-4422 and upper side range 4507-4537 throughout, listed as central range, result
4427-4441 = -1.37 angstrom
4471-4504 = -0.53 angstrom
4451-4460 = 0.16 angstrom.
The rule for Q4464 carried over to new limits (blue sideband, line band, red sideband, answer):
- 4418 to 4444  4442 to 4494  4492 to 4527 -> 3.18 angstrom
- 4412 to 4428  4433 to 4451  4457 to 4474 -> 0.24 angstrom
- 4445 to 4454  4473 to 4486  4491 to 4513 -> -0.05 angstrom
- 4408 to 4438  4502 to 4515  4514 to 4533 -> -0.89 angstrom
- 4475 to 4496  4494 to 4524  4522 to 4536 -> -1.26 angstrom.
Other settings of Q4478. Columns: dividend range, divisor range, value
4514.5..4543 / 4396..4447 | 1.02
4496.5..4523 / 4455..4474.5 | 1.09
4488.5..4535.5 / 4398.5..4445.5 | 1.03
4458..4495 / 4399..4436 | 1.03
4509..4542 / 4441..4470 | 1.06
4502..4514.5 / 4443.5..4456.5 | 1.17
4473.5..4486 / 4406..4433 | 0.99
